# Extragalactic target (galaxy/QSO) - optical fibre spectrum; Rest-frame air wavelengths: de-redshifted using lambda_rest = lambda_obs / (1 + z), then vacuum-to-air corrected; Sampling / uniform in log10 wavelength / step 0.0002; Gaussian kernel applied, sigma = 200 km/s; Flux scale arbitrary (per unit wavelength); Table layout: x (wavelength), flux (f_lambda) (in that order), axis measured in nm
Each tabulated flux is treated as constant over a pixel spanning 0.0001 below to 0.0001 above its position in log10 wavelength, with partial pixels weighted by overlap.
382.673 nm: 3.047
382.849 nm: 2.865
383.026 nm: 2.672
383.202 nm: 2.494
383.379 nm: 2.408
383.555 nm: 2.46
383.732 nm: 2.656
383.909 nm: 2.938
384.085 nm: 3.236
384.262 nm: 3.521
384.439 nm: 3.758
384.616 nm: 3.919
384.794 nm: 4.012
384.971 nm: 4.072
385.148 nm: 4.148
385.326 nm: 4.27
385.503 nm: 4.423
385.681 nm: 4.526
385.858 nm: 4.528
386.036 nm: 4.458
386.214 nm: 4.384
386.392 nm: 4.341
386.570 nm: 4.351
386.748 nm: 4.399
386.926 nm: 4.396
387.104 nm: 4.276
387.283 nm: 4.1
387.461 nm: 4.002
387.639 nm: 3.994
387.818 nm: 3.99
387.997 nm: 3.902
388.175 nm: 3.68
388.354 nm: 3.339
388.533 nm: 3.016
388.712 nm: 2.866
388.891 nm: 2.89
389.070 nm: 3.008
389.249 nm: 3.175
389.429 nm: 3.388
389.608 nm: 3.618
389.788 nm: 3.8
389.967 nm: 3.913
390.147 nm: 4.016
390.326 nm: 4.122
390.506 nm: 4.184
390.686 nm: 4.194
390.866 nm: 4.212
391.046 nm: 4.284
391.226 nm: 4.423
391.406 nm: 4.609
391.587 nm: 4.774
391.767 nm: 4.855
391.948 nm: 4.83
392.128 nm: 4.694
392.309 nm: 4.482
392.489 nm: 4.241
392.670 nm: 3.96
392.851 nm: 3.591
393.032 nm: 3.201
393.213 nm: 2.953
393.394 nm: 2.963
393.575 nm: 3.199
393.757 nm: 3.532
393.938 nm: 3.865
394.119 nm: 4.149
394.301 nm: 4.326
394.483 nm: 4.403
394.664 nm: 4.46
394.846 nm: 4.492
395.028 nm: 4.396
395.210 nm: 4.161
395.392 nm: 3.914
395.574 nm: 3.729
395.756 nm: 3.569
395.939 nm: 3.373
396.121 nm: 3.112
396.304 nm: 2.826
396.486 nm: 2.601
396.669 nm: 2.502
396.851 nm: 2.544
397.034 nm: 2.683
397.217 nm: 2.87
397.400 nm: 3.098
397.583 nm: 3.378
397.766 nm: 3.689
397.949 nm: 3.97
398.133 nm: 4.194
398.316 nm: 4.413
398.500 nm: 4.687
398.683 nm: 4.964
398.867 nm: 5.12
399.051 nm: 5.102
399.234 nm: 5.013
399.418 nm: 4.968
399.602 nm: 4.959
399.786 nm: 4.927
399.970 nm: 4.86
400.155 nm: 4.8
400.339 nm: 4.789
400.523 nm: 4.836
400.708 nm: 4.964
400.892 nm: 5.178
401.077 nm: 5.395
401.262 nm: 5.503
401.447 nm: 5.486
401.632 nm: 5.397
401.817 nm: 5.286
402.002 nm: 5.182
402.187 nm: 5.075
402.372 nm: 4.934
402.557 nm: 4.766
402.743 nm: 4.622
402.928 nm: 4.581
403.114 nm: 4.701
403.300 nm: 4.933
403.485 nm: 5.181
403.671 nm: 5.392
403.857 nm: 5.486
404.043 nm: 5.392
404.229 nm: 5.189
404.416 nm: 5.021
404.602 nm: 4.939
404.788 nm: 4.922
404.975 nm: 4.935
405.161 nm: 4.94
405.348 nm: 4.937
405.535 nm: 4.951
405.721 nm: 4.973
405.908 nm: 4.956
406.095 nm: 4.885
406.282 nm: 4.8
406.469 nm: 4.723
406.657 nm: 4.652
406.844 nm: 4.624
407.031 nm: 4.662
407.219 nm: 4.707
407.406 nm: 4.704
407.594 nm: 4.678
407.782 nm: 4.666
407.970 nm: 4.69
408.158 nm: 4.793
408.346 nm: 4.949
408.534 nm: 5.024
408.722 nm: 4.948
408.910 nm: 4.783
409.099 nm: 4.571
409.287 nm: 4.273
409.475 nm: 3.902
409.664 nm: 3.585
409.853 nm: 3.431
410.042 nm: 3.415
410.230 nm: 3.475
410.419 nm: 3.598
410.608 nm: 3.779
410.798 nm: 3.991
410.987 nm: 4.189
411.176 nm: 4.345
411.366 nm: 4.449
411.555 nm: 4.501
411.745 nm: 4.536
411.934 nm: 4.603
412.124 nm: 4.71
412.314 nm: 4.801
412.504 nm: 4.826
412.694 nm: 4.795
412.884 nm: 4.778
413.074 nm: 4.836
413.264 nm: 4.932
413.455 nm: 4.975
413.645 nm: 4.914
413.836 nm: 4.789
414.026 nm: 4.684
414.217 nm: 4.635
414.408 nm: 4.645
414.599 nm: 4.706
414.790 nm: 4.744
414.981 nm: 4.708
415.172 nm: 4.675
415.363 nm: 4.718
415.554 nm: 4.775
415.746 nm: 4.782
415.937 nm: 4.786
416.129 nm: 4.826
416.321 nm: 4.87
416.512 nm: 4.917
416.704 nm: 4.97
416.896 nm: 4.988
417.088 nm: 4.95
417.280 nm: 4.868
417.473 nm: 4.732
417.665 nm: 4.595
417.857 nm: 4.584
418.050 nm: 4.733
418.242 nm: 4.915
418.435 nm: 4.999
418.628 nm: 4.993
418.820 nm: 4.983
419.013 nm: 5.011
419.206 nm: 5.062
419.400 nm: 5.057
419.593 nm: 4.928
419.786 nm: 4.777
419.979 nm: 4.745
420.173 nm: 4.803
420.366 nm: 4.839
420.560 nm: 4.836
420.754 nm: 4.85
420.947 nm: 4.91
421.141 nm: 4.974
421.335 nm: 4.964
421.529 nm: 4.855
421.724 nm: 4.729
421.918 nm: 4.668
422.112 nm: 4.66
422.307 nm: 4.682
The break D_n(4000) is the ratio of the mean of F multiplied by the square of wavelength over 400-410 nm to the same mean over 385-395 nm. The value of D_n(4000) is 1.31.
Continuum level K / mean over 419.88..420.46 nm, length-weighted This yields 4.8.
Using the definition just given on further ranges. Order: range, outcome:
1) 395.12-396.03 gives 3.75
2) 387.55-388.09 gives 3.96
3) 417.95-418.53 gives 4.88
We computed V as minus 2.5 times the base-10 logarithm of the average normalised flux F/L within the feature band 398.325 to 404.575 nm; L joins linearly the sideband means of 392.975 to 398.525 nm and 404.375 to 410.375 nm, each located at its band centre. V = -0.23 mag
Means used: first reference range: 3.58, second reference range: 4.6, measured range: 5.04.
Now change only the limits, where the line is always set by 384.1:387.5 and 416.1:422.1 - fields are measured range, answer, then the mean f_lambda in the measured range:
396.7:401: 0.03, 4.33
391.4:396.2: 0.09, 3.98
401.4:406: -0.11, 5.04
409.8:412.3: 0.15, 4.11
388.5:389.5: 0.36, 3.05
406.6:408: -0.01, 4.67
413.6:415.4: 0.01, 4.72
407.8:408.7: -0.05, 4.85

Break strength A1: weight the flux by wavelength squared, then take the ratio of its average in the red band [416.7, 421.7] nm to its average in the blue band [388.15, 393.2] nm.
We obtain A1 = 1.44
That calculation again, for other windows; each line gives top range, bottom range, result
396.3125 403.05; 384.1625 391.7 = 1.19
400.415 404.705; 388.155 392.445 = 1.38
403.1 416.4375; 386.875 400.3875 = 1.28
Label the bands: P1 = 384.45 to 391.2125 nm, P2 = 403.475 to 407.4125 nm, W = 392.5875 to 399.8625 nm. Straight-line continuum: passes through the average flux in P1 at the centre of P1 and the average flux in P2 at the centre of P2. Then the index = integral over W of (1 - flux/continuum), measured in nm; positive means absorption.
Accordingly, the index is 0.97 nm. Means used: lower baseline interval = 3.95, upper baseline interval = 4.95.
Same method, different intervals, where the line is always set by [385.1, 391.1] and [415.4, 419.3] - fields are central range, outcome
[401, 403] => -0.336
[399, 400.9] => -0.271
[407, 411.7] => 0.294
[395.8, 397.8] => 0.594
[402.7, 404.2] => -0.213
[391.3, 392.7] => -0.177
